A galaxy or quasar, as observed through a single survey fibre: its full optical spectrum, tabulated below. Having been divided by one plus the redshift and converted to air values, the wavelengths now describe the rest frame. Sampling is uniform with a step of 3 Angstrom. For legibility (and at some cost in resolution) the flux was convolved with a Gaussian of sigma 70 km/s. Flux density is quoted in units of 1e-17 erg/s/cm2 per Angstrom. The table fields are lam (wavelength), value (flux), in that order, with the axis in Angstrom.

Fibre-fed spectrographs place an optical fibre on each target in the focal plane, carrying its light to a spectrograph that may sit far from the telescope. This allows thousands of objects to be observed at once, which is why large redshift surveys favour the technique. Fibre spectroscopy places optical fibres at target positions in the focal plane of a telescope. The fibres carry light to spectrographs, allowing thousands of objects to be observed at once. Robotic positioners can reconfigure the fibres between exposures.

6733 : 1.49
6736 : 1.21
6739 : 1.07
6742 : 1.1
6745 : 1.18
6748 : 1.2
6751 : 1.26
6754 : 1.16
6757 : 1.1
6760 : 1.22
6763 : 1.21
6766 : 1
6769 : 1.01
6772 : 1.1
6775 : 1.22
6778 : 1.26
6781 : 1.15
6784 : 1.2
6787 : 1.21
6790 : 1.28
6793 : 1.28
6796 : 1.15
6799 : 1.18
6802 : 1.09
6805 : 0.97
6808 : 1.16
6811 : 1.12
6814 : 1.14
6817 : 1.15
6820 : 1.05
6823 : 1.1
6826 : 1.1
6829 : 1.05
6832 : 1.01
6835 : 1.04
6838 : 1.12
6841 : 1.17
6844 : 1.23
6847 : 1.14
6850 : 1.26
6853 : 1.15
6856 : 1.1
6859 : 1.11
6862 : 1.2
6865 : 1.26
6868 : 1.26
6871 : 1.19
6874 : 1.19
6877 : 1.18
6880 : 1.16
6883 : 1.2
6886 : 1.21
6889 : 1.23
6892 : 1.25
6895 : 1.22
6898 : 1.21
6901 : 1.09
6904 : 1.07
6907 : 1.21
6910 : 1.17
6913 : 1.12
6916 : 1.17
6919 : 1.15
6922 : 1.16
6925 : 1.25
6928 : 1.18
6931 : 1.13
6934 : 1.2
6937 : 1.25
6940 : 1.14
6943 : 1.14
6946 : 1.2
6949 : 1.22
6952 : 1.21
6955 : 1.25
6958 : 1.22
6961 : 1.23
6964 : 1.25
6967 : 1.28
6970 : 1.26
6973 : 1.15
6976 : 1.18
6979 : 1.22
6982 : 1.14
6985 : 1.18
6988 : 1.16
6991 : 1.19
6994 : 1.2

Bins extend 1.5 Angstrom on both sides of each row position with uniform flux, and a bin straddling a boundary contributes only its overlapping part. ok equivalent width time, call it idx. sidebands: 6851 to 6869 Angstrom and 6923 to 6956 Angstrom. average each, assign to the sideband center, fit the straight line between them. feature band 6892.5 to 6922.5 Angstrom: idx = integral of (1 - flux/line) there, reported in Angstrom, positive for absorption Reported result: 0.7 Angstrom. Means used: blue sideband 1.18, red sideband 1.2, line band 1.16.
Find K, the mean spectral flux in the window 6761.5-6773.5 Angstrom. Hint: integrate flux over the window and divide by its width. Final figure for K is 1.08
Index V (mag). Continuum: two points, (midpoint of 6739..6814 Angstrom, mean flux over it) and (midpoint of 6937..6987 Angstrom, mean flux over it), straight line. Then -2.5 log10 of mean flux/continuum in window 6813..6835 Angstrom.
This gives 0.085 mag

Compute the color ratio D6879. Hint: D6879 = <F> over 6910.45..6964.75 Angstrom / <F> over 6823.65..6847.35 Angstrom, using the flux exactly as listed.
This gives 1.08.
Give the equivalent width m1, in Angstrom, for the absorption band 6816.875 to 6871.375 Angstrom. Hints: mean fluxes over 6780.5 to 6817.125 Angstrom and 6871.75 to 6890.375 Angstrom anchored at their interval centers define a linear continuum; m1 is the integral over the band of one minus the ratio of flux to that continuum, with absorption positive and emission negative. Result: 1.8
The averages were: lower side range 1.16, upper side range 1.19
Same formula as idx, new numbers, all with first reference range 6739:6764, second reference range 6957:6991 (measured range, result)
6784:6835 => 2.3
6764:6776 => 0.9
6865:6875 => -0.3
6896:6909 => 0.5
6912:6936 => 0.5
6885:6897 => -0.3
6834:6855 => 0.5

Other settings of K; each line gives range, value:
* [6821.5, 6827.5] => 1.1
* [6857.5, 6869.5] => 1.21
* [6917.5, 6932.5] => 1.17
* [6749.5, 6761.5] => 1.19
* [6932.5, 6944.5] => 1.18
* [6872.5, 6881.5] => 1.18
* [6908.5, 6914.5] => 1.15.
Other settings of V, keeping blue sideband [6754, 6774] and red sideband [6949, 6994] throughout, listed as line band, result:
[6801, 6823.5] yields 0.04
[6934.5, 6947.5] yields 0.01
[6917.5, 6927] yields 0.00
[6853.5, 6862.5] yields 0.02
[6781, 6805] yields -0.05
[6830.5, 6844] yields 0.04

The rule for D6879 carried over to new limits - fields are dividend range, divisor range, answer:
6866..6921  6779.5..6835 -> 1.05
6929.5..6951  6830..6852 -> 1.04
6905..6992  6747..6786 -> 1.03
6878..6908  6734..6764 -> 1.01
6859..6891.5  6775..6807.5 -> 1.02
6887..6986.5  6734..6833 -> 1.04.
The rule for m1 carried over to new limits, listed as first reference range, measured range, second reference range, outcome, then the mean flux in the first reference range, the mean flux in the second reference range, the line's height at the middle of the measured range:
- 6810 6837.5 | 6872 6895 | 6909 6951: -1.3 Angstrom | 1.09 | 1.18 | 1.14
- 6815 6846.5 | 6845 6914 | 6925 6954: -2.4 Angstrom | 1.1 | 1.19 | 1.14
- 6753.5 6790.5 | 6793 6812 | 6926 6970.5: 0.7 Angstrom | 1.16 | 1.21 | 1.17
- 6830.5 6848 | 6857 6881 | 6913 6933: -1.2 Angstrom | 1.12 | 1.17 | 1.14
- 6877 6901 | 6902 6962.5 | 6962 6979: 1.5 Angstrom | 1.2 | 1.22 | 1.21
